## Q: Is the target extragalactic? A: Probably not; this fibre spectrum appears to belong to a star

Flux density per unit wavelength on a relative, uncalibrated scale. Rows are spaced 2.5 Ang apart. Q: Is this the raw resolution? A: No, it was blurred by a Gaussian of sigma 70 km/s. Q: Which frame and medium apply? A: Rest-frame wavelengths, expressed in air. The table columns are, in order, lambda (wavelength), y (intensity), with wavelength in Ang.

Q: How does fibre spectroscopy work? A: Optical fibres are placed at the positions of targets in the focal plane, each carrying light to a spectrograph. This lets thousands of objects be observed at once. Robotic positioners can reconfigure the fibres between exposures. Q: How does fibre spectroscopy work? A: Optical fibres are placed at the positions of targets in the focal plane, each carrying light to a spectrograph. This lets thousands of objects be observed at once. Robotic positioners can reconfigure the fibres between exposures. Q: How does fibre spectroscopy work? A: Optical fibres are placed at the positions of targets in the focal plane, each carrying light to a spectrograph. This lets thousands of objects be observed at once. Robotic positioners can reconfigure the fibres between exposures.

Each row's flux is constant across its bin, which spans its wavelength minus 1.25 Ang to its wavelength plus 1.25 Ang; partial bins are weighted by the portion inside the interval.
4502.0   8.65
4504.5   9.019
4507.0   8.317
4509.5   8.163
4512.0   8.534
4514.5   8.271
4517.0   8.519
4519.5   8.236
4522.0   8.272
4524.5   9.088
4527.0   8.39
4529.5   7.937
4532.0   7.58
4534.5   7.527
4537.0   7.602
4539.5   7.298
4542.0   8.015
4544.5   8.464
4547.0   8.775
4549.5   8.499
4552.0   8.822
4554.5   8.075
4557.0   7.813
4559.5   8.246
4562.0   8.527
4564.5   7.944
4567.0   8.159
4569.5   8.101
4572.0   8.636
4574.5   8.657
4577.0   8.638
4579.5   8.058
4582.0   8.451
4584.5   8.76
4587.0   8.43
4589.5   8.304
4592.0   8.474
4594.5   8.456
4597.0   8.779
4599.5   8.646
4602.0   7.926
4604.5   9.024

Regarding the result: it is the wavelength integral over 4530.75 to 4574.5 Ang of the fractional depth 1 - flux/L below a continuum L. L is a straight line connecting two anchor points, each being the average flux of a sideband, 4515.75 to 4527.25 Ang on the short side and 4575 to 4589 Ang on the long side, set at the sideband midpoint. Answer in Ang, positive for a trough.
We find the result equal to 1.8 Ang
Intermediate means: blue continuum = 8.51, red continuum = 8.47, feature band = 8.14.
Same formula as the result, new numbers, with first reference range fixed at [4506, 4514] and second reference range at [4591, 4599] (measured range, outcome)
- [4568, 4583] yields 0.18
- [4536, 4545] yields 0.66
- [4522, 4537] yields 0.56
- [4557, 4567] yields 0.36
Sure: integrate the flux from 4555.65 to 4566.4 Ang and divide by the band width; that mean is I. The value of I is 8.13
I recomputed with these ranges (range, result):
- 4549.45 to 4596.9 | 8.38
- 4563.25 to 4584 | 8.35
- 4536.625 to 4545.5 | 7.85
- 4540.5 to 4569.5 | 8.29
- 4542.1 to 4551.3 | 8.52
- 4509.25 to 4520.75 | 8.36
